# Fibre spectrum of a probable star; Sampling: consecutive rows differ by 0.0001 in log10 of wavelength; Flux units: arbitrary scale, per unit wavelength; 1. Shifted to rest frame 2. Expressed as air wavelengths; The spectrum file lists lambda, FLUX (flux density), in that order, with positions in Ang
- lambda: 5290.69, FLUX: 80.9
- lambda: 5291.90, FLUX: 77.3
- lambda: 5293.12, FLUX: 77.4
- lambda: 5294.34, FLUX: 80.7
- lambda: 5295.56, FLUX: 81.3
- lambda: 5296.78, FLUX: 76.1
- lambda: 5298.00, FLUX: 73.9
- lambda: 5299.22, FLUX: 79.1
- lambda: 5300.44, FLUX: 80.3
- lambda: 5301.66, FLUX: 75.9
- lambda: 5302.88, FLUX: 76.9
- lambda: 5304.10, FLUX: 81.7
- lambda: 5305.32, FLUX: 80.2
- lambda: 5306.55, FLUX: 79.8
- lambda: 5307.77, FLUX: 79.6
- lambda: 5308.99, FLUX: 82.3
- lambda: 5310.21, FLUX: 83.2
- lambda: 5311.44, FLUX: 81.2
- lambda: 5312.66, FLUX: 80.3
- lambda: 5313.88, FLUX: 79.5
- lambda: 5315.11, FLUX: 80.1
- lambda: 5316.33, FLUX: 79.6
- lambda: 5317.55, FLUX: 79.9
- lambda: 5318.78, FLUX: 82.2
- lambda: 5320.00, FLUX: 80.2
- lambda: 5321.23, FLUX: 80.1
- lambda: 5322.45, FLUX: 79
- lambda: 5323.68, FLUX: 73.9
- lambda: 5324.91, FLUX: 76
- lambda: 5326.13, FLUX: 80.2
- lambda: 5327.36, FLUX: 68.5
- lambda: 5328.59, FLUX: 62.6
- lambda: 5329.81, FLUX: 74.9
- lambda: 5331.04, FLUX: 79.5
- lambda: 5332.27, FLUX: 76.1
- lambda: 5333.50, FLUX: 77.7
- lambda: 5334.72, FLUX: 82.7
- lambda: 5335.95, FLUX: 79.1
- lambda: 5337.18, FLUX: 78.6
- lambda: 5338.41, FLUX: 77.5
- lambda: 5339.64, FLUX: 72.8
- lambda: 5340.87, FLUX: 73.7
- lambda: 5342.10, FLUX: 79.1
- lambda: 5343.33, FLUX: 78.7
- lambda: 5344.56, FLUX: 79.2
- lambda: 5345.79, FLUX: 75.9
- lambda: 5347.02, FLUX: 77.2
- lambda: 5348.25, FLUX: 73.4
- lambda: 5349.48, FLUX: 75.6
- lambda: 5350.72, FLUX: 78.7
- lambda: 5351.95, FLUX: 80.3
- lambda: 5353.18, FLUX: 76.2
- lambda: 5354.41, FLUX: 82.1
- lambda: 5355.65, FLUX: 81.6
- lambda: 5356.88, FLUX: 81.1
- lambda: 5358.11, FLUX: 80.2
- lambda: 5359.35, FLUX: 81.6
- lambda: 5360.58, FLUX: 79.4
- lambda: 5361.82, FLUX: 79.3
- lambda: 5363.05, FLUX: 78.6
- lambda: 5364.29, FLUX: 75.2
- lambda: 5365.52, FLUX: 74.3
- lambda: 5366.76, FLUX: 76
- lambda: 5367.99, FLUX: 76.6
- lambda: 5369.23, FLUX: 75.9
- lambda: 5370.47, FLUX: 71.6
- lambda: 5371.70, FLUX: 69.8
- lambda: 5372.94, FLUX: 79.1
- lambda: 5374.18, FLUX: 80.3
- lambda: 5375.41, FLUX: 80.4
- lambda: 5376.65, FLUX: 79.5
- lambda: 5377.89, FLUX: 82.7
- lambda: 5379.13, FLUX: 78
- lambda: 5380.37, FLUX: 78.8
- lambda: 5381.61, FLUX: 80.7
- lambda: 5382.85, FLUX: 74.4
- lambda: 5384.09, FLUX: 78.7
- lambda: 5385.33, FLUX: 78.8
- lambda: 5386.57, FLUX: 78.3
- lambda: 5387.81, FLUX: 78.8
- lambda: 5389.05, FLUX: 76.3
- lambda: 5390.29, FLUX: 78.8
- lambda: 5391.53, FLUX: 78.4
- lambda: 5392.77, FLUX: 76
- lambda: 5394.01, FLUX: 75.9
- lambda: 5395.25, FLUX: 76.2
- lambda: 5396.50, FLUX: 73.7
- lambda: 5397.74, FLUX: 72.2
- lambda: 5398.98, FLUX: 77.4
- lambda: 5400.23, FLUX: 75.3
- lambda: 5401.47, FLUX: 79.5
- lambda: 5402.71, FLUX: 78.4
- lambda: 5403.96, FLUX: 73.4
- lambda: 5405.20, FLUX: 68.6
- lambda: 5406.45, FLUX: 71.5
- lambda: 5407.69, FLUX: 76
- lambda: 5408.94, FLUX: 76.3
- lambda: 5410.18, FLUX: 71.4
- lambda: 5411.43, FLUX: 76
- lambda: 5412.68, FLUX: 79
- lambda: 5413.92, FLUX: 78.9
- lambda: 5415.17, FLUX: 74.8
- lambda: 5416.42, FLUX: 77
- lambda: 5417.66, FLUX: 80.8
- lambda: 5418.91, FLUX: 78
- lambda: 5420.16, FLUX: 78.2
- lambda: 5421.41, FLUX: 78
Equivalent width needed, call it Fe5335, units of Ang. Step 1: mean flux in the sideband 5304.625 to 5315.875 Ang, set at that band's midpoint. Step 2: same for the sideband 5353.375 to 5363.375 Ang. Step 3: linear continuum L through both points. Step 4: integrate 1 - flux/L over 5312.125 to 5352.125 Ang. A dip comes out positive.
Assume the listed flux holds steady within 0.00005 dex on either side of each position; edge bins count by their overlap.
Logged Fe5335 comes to 1.6 Ang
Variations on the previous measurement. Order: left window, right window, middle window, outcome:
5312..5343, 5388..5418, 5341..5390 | -0.9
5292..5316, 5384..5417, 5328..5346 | 0.4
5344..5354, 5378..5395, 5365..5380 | 0.1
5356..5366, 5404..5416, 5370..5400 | -0.2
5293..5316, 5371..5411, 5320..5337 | 0.5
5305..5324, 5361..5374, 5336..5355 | 0.1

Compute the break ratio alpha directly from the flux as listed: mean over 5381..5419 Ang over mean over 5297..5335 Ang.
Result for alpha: 0.98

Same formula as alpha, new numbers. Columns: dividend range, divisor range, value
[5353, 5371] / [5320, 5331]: 1.04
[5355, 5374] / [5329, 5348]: 1.00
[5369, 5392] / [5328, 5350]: 1.02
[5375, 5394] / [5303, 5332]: 1.00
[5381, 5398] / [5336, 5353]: 1.00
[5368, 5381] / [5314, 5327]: 0.98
